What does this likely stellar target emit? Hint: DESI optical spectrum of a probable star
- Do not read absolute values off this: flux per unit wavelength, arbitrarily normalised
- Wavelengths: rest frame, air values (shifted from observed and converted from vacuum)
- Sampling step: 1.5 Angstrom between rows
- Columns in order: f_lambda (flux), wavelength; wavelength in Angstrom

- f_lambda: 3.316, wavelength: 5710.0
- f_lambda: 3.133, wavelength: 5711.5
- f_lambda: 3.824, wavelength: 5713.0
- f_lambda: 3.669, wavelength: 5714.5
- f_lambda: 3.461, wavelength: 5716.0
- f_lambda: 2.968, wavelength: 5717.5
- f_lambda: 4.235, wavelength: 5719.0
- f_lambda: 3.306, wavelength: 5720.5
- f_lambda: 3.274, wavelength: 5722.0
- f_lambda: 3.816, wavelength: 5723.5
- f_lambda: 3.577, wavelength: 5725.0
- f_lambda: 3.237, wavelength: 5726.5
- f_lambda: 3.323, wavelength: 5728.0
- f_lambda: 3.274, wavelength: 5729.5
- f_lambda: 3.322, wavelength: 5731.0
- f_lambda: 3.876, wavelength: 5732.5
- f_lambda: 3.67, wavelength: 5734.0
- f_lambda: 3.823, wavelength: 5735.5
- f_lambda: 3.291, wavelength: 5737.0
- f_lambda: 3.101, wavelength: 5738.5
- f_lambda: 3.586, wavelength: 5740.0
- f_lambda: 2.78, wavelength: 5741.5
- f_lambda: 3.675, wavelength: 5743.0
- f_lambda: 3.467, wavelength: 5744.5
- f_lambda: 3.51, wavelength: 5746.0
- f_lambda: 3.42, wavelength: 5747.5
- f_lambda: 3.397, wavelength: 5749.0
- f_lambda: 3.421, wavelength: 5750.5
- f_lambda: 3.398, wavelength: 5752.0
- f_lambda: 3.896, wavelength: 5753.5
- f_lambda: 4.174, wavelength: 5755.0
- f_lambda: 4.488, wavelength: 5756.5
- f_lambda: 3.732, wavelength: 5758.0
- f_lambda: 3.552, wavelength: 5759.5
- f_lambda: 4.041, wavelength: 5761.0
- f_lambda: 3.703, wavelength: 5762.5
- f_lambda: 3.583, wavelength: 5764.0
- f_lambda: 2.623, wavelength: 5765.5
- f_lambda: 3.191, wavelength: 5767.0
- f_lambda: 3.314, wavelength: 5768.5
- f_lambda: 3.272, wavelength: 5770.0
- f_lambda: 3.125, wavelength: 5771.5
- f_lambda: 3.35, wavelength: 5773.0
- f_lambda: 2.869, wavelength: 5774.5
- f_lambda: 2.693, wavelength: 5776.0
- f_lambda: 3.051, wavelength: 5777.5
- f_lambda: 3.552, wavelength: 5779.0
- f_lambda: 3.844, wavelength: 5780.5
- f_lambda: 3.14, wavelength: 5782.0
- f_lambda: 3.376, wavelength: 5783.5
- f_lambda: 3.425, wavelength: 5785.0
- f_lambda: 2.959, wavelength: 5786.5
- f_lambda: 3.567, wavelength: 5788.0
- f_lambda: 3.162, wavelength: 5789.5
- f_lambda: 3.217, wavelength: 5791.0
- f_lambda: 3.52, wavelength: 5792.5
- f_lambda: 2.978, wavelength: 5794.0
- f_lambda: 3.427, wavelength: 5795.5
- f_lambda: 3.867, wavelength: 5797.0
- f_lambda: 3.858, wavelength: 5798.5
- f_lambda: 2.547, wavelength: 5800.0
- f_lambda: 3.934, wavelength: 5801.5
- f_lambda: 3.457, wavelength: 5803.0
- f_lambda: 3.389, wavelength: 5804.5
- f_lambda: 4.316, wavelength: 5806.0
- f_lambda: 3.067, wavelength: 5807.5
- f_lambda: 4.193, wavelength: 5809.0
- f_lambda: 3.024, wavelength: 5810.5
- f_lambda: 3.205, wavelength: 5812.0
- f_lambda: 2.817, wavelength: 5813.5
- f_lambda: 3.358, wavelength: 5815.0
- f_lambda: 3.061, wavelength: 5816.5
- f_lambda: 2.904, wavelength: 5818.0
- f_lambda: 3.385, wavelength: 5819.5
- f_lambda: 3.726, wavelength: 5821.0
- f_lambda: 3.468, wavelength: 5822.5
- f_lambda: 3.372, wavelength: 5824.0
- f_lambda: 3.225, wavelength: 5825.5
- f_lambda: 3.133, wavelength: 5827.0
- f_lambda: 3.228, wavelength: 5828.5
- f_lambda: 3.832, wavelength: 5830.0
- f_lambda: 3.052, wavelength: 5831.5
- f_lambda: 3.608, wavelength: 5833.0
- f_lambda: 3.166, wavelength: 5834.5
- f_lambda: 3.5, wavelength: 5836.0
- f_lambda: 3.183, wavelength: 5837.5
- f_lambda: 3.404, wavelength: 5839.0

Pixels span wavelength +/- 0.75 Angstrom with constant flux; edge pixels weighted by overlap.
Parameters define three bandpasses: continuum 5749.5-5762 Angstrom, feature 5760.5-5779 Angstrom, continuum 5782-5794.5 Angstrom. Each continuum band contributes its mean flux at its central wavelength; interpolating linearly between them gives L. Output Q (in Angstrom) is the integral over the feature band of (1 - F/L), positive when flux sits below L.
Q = 1.8 Angstrom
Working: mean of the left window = 3.83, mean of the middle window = 3.24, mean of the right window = 3.27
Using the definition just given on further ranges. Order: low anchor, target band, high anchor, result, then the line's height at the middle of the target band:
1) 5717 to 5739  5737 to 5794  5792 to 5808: 1.40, 3.49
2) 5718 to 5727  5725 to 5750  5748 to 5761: 1.59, 3.66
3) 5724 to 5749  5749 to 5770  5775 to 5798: -1.37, 3.38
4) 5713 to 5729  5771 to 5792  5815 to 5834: 0.98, 3.4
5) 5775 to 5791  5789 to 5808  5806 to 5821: -0.95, 3.29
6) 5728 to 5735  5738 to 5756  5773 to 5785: -0.40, 3.43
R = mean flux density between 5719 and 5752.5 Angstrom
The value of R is 3.45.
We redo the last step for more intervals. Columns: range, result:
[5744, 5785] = 3.45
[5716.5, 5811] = 3.45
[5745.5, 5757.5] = 3.72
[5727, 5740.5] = 3.47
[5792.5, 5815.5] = 3.43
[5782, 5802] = 3.36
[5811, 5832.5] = 3.27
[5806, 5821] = 3.3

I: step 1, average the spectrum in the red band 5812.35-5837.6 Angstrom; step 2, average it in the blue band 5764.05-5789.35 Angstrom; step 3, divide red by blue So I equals 1.0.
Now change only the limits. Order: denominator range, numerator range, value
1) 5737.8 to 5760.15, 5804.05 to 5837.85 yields 0.94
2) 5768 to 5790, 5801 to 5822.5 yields 1.05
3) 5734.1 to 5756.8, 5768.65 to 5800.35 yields 0.93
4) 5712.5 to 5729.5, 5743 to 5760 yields 1.05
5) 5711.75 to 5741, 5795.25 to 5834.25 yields 0.97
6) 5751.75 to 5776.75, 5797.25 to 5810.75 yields 1.03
